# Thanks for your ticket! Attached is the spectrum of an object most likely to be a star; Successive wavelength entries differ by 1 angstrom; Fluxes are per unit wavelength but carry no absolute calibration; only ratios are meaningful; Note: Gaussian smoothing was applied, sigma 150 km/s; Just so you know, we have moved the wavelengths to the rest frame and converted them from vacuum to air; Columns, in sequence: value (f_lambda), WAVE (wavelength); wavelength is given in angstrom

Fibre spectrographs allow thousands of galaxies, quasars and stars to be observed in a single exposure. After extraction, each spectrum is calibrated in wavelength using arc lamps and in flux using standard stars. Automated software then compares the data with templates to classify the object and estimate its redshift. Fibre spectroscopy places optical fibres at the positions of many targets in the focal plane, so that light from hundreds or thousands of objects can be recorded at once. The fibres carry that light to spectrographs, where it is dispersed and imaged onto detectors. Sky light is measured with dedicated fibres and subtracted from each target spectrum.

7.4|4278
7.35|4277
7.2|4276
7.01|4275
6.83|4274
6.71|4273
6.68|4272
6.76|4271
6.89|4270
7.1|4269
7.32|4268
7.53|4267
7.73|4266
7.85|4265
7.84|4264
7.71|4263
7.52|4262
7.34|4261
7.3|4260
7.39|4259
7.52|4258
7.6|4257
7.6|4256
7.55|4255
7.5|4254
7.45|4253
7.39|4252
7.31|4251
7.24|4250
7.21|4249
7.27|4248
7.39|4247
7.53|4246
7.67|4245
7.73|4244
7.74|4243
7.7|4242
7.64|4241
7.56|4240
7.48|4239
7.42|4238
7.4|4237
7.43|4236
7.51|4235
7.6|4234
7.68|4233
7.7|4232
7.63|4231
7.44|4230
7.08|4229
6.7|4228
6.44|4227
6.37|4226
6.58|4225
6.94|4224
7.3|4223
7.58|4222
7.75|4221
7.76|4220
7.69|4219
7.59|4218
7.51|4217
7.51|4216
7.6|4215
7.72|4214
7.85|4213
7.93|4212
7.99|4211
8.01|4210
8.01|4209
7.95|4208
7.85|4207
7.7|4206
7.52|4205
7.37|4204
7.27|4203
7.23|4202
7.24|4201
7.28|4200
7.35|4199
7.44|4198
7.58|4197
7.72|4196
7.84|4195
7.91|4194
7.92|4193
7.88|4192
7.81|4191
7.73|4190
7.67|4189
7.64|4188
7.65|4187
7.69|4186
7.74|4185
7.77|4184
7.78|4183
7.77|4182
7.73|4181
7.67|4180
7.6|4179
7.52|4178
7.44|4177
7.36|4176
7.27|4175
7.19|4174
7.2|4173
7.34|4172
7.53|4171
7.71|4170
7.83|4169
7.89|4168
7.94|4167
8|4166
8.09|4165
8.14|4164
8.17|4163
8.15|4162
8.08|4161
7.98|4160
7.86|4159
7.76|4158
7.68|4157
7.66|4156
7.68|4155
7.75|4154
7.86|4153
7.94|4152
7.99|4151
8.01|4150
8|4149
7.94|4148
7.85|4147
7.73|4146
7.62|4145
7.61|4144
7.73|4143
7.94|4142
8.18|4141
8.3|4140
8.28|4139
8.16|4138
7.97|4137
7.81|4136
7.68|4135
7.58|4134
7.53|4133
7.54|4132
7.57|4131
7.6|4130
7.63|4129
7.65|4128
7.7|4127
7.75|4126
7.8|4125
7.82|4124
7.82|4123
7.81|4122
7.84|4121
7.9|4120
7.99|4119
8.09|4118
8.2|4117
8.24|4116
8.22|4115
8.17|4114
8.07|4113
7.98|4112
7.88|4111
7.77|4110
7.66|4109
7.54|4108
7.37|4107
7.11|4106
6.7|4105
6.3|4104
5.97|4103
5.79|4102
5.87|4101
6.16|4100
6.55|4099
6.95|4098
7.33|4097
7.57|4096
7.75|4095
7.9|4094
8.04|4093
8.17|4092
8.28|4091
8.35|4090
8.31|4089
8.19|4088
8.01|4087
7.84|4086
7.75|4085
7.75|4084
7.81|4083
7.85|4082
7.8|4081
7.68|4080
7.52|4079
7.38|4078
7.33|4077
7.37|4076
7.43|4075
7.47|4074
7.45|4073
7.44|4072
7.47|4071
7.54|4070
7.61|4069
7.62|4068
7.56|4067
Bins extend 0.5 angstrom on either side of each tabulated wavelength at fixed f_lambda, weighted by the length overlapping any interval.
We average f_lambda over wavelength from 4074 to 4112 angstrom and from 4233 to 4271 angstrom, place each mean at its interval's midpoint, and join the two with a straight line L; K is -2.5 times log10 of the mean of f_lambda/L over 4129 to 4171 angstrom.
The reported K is -0.06 mag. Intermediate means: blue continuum 7.44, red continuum 7.48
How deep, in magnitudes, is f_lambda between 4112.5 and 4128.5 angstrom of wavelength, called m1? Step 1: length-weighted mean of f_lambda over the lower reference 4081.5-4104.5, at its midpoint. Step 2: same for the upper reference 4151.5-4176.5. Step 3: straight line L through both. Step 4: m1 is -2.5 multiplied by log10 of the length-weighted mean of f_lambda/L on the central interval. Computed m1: -0.06 mag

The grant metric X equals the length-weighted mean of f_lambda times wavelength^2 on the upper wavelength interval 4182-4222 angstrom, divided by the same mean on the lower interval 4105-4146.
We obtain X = 1.0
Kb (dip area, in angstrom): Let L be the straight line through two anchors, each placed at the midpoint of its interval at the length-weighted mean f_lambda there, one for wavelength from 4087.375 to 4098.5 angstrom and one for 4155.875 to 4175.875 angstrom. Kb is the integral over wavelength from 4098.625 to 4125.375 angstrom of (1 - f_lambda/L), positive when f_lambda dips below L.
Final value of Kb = 1.5 angstrom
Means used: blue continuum 7.9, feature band 7.43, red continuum 7.77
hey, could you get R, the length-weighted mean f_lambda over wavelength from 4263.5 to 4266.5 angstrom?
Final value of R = 7.81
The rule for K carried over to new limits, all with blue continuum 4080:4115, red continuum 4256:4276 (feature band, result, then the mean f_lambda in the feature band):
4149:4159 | -0.06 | 7.83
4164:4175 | -0.04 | 7.68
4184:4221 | -0.04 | 7.67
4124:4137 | -0.03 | 7.67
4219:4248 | -0.01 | 7.39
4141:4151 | -0.06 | 7.85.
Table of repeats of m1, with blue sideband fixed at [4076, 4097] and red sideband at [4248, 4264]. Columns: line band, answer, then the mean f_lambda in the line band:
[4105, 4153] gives -0.01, 7.83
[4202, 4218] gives -0.02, 7.7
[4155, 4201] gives -0.01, 7.7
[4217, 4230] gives 0.05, 7.17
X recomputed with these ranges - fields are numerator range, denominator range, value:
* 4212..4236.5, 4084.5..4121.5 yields 1.03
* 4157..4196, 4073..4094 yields 1.04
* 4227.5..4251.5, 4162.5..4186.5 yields 1.00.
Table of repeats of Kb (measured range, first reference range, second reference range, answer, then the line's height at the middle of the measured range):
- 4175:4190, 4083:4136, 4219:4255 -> -0.32 angstrom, 7.48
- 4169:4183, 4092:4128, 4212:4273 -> -0.11 angstrom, 7.45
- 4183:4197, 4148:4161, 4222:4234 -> -0.48 angstrom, 7.5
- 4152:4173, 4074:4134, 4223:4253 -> -1.01 angstrom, 7.48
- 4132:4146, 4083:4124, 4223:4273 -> -0.61 angstrom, 7.53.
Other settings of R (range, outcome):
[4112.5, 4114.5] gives 8.12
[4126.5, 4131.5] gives 7.63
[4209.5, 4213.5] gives 7.95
